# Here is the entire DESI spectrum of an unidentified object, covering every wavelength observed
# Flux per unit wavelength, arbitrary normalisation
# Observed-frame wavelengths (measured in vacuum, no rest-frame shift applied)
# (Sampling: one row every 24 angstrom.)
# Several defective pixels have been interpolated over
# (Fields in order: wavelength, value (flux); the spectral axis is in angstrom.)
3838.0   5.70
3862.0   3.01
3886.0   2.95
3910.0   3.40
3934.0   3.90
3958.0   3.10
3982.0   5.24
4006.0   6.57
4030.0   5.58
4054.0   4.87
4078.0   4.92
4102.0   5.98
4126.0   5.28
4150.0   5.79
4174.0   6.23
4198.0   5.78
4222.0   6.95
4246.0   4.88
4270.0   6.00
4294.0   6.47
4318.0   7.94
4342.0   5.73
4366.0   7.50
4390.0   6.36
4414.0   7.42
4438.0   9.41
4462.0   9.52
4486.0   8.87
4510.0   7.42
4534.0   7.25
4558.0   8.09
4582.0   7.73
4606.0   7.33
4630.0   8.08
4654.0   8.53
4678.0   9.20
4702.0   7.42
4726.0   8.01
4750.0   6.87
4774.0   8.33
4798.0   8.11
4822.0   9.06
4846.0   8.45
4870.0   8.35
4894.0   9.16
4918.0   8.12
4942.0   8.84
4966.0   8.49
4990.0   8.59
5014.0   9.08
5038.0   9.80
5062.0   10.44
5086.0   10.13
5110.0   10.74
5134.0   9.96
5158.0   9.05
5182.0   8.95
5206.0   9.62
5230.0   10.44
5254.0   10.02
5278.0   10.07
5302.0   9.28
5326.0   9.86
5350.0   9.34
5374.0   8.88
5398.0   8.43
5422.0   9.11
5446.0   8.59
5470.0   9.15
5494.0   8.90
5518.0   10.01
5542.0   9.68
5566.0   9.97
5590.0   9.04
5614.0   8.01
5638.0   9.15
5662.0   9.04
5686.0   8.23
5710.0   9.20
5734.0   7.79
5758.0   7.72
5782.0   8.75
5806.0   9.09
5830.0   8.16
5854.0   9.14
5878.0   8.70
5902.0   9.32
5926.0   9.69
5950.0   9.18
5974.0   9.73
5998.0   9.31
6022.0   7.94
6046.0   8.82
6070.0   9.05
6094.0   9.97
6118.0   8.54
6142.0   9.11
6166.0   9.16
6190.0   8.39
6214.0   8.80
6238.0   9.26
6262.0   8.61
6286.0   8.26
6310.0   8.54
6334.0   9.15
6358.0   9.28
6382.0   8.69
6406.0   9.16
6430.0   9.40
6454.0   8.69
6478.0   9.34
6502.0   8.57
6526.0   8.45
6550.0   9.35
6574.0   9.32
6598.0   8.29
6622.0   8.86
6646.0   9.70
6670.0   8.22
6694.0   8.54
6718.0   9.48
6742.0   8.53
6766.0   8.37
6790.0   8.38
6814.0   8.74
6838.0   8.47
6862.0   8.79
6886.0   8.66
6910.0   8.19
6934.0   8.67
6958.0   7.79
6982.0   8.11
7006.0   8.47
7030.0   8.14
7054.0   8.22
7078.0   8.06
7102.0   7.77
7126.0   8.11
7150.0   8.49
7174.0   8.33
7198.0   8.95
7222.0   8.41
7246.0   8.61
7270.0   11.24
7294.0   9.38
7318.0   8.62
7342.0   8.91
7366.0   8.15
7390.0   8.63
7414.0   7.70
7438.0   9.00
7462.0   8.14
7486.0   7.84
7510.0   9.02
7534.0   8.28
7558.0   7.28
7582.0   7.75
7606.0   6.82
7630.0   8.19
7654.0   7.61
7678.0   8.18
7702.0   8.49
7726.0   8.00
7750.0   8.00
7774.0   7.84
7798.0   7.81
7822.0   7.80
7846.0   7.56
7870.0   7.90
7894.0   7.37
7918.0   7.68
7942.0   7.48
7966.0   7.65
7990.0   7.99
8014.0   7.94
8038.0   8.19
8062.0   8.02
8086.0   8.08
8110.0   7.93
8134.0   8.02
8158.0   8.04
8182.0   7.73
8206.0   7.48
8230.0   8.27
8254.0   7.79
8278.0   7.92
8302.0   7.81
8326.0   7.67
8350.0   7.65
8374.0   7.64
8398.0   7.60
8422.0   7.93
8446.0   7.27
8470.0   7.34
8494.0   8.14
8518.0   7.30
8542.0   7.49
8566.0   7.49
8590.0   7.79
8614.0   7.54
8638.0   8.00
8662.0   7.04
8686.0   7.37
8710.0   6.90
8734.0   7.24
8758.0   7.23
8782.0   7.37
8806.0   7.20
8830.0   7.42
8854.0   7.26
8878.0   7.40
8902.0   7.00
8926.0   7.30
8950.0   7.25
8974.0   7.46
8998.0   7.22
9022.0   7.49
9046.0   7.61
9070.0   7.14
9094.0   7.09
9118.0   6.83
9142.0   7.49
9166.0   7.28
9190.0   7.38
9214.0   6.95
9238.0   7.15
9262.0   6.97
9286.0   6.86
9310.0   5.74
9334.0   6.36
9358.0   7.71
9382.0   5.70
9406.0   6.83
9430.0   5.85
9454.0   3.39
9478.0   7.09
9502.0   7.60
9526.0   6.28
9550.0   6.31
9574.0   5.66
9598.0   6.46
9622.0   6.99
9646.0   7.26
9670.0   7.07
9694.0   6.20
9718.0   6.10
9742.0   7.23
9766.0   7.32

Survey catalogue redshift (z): 0.107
